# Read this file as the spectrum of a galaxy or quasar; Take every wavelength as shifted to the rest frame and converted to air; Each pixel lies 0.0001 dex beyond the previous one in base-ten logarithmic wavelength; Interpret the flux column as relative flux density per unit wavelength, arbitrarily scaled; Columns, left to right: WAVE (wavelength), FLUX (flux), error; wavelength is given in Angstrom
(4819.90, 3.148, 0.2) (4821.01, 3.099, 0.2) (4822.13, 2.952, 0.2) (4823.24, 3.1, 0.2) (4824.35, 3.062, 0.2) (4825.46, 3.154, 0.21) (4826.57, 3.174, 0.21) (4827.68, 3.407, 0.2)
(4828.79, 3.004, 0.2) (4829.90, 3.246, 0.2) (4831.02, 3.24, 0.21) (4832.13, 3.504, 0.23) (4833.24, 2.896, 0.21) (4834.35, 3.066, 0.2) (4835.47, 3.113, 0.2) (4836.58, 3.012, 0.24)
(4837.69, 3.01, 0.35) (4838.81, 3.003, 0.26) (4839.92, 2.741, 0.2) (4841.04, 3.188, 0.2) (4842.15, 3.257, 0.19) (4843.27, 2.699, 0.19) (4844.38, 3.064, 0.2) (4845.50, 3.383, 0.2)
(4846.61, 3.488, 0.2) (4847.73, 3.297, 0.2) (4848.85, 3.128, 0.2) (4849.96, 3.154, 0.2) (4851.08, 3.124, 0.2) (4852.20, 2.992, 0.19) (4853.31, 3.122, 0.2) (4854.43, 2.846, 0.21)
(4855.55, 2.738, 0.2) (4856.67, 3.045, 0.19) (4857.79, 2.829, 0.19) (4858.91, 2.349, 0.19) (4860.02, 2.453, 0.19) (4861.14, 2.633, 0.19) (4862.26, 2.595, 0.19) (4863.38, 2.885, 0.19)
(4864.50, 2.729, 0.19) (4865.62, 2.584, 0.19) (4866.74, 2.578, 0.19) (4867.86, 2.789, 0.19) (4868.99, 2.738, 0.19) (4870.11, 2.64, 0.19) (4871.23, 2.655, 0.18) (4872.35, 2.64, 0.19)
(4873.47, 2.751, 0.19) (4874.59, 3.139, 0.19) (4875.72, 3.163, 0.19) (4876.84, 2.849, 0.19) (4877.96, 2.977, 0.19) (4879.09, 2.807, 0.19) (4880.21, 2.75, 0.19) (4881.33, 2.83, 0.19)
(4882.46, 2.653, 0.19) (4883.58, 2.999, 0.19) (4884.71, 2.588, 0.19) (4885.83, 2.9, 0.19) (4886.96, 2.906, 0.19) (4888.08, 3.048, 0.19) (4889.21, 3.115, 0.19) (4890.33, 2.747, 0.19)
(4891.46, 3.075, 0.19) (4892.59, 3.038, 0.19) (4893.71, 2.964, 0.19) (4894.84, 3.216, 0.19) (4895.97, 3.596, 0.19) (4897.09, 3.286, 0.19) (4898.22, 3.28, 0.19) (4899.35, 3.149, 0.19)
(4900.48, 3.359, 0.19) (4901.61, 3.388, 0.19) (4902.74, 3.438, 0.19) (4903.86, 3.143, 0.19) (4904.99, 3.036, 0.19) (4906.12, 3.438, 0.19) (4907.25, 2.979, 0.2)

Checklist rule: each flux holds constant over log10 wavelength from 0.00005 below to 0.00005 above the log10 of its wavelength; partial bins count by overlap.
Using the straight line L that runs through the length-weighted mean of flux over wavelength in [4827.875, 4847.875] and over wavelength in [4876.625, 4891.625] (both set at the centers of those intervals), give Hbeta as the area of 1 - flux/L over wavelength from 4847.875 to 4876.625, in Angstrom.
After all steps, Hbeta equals 1.6 Angstrom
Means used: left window 3.12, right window 2.87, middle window 2.82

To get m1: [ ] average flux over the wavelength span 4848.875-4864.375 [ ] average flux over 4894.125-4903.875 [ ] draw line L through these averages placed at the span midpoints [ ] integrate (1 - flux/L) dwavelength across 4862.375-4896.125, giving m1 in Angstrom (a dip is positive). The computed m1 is 2.5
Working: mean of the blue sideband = 2.84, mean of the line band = 2.87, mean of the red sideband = 3.32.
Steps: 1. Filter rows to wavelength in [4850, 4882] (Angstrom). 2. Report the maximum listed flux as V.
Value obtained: 3.163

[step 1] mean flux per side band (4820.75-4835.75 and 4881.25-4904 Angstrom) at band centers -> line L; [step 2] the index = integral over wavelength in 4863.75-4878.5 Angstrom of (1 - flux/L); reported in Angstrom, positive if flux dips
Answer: 1.51 Angstrom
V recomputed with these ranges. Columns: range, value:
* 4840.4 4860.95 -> 3.488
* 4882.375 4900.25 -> 3.596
